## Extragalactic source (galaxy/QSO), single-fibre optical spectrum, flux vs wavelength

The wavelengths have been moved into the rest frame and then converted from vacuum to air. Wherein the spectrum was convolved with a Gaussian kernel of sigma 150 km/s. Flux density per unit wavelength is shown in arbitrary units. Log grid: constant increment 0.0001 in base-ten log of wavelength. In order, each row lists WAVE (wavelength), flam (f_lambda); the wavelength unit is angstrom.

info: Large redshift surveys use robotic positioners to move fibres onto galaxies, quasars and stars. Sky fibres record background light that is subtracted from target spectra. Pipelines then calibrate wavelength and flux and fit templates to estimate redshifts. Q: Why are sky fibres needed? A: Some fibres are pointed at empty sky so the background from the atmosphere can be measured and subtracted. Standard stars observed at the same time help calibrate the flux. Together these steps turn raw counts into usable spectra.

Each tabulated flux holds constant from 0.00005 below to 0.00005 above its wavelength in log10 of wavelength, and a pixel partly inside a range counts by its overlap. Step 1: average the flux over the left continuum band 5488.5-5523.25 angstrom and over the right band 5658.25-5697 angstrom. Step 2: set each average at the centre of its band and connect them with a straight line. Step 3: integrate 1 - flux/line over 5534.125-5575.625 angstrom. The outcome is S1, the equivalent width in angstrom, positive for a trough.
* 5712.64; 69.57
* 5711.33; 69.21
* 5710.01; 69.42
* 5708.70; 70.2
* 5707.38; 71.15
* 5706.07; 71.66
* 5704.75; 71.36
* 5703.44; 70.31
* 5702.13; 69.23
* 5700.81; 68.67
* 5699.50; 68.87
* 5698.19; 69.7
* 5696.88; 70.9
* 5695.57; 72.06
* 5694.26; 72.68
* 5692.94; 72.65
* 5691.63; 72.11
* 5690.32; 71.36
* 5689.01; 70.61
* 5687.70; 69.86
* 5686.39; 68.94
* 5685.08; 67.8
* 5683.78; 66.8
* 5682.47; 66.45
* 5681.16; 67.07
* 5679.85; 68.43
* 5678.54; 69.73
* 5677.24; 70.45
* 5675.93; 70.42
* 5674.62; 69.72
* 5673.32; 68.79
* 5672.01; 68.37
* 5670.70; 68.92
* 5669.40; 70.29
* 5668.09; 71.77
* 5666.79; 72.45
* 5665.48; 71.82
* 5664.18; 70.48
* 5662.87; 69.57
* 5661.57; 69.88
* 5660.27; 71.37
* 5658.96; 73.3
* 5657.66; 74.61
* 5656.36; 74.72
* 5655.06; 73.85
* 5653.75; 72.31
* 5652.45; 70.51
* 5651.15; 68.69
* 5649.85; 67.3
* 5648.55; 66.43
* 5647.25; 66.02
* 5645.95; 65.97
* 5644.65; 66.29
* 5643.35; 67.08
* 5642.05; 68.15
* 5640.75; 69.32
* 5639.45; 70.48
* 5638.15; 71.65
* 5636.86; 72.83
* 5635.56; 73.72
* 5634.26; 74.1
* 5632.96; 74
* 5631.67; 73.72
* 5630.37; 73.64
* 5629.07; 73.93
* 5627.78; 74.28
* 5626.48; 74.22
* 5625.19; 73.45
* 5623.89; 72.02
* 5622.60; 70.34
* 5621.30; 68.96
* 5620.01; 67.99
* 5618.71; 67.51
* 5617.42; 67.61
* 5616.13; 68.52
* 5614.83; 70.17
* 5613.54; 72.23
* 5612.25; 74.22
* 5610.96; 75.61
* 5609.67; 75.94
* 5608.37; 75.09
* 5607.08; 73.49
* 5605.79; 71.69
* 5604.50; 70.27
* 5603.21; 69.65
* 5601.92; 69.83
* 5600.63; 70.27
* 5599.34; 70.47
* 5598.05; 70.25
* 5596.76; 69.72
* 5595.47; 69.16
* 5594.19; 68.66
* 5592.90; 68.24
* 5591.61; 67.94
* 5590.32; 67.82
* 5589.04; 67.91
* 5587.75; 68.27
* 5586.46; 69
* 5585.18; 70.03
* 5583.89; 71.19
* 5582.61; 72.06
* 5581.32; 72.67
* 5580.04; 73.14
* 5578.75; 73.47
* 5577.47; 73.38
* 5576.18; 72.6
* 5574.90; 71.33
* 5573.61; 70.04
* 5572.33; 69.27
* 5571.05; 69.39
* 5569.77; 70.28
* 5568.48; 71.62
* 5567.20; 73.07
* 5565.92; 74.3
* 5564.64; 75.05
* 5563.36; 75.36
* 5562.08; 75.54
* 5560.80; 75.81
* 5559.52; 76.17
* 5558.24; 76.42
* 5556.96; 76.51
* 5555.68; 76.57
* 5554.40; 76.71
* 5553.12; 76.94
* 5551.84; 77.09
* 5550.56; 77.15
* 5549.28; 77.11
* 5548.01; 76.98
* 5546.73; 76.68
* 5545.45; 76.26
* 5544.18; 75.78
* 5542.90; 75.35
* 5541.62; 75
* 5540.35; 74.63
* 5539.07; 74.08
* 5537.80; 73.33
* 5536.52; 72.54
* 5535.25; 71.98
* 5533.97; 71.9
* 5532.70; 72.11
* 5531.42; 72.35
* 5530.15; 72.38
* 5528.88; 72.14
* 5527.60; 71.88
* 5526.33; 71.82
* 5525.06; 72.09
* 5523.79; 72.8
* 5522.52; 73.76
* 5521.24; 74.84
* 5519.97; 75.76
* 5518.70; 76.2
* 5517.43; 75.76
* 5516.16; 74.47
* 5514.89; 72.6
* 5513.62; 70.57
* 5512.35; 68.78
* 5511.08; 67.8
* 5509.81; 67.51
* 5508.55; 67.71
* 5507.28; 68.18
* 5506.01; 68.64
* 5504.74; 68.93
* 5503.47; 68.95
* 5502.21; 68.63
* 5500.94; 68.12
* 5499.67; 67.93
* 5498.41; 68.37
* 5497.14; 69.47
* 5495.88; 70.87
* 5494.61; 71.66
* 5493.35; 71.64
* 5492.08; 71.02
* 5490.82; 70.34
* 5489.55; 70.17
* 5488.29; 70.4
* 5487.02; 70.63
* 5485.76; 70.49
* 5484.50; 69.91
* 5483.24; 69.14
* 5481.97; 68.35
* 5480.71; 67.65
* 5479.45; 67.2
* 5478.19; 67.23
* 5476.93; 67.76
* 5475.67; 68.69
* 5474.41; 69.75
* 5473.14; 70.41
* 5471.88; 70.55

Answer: -2.3 angstrom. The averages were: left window 70.7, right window 70.2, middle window 74.5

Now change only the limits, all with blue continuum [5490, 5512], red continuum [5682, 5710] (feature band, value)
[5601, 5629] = -0.74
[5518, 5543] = -1.44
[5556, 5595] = -1.32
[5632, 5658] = -0.18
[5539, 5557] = -1.77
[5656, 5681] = -0.23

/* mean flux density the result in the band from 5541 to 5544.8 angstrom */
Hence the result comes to 75.2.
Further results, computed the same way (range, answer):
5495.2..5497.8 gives 70.1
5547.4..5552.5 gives 77.1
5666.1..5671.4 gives 70.8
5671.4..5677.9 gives 69.6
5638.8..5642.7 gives 69.3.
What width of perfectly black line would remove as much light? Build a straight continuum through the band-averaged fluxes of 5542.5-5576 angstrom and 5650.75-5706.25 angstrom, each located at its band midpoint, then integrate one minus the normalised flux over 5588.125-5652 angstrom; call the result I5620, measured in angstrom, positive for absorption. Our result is 1.7 angstrom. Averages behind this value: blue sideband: 74.7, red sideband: 70.4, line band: 70.5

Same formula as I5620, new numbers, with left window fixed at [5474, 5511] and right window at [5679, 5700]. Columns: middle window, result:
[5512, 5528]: -0.94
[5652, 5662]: -0.43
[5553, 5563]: -1.00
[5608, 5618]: -0.41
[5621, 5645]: -0.76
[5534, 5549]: -1.17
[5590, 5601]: 0.05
